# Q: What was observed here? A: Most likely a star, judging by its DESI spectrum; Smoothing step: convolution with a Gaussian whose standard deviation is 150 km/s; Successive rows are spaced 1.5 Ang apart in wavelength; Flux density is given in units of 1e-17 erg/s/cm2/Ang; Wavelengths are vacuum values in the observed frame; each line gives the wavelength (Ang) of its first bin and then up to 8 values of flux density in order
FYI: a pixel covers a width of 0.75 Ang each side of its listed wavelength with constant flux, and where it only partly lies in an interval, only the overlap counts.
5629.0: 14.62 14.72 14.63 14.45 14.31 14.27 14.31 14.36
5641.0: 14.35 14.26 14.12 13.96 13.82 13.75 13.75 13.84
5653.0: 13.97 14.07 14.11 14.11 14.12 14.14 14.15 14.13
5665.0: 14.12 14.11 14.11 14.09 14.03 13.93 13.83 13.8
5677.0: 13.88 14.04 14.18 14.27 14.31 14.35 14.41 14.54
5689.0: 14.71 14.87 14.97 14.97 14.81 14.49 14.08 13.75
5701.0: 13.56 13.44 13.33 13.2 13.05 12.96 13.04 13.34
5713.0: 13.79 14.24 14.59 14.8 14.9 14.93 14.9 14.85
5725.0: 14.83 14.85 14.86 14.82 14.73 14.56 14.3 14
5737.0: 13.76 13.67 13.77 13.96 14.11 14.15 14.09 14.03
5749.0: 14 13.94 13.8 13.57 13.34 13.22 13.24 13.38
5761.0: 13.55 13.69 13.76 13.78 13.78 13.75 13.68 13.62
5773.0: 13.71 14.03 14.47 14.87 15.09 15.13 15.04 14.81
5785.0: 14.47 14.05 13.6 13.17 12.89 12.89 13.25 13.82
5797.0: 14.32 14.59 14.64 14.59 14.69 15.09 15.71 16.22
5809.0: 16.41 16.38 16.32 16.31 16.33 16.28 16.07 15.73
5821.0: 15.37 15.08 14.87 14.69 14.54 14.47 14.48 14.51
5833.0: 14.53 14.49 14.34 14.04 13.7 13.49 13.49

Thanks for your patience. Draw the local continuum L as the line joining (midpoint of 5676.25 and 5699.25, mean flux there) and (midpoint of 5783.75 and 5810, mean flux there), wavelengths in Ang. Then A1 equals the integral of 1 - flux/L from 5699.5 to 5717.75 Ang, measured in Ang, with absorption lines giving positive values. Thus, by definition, 1.1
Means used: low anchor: 14.4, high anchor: 14.4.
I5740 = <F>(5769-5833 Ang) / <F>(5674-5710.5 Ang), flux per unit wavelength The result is 1.05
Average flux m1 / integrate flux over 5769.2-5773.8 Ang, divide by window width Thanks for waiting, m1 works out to 13.7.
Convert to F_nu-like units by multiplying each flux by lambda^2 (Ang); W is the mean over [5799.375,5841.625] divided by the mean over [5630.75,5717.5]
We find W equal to 1.1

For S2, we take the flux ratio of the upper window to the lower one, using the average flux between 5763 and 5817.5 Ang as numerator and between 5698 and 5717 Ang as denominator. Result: 1.08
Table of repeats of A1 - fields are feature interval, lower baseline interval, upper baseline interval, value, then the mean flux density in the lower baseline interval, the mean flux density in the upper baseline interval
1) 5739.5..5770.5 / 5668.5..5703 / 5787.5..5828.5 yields 1.91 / 14.2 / 15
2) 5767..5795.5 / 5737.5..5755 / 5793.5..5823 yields 1.37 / 13.9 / 15.4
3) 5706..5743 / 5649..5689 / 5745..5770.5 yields -1.01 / 14.1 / 13.7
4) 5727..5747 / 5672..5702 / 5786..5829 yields 0.45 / 14.3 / 14.9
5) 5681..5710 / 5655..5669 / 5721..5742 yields 0.38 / 14.1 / 14.4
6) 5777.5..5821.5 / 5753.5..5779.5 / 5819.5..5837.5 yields -2.02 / 13.8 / 14.7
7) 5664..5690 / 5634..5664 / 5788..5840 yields 0.10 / 14.1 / 14.8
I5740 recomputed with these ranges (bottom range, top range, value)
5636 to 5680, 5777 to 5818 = 1.06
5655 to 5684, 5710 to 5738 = 1.03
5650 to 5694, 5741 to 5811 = 1.00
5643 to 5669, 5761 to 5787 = 1.01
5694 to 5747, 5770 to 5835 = 1.05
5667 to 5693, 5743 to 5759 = 0.96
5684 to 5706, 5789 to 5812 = 1.03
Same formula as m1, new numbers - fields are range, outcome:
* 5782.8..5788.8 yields 14.2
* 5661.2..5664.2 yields 14.1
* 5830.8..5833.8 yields 14.5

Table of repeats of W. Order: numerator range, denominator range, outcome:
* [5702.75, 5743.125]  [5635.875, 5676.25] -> 1.03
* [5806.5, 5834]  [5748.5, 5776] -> 1.15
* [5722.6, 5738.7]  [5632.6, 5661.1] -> 1.06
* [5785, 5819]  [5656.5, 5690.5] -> 1.10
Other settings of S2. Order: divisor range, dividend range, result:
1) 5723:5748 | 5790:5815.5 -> 1.04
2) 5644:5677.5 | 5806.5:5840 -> 1.09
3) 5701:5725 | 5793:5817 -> 1.09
